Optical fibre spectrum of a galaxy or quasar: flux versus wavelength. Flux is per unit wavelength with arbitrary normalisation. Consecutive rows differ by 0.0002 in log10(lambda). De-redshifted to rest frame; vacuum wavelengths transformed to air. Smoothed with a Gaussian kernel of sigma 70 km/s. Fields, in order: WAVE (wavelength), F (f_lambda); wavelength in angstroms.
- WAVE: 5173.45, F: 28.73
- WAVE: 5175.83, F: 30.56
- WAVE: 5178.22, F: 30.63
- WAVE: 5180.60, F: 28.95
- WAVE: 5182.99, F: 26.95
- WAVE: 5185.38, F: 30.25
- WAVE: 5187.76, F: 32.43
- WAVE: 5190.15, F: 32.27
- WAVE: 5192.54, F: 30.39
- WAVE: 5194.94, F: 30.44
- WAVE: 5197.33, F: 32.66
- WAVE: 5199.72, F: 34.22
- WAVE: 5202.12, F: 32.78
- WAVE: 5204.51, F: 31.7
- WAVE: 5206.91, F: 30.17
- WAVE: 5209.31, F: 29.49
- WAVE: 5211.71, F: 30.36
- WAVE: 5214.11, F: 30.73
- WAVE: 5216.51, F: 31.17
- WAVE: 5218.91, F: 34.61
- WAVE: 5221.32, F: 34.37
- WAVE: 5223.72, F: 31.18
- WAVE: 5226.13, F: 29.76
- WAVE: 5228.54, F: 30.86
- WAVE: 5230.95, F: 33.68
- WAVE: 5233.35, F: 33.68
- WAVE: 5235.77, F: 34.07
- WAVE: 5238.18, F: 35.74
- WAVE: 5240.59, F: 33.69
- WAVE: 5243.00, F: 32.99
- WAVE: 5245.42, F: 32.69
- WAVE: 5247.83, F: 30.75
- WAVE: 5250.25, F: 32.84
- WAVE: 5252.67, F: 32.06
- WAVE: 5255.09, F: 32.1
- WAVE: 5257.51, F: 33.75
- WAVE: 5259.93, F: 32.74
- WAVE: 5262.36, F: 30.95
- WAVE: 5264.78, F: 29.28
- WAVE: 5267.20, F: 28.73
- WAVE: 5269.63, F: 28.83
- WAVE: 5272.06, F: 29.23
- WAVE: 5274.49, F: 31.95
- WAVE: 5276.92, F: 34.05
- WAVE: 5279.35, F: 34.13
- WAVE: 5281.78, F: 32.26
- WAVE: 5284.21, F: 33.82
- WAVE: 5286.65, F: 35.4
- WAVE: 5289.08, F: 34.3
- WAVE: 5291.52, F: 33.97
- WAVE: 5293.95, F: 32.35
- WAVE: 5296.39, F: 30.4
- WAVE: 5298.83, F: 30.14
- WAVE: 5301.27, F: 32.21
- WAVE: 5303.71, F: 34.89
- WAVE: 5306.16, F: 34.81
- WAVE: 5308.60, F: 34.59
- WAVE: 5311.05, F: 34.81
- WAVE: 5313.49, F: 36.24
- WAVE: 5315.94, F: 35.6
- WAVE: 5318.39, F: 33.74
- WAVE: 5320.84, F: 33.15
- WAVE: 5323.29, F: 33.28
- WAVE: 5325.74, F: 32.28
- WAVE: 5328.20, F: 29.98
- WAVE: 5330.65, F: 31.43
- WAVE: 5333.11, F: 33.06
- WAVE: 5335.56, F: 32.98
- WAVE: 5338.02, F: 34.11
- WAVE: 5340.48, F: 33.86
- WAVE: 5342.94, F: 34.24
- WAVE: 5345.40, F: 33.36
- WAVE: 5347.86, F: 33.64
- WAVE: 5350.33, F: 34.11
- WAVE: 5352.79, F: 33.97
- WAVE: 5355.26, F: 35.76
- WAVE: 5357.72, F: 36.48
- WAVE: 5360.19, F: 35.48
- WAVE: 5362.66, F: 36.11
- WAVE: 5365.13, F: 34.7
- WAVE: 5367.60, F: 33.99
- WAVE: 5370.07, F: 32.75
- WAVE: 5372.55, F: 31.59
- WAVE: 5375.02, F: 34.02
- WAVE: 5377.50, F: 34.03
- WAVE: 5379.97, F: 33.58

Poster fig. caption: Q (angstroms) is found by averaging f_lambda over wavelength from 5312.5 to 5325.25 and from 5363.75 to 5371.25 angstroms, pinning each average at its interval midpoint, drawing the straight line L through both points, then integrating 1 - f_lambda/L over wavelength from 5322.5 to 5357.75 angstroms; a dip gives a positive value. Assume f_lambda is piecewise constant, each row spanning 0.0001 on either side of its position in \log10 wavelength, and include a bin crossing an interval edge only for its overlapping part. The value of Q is 0.7 angstroms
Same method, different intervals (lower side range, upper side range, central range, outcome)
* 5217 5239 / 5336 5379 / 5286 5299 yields 0.29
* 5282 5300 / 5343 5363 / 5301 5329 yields -0.25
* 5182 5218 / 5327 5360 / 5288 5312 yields -0.23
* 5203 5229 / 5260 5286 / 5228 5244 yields -1.15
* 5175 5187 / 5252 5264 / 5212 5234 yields -0.79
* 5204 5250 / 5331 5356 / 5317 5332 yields 0.52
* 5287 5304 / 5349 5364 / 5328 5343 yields 0.65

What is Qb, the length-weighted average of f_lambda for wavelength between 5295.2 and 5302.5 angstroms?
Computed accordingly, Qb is 30.9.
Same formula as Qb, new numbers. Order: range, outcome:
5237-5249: 33.2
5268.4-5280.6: 31.6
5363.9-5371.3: 33.8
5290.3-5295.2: 33.2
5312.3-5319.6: 35.2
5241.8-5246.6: 32.8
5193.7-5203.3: 32.5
